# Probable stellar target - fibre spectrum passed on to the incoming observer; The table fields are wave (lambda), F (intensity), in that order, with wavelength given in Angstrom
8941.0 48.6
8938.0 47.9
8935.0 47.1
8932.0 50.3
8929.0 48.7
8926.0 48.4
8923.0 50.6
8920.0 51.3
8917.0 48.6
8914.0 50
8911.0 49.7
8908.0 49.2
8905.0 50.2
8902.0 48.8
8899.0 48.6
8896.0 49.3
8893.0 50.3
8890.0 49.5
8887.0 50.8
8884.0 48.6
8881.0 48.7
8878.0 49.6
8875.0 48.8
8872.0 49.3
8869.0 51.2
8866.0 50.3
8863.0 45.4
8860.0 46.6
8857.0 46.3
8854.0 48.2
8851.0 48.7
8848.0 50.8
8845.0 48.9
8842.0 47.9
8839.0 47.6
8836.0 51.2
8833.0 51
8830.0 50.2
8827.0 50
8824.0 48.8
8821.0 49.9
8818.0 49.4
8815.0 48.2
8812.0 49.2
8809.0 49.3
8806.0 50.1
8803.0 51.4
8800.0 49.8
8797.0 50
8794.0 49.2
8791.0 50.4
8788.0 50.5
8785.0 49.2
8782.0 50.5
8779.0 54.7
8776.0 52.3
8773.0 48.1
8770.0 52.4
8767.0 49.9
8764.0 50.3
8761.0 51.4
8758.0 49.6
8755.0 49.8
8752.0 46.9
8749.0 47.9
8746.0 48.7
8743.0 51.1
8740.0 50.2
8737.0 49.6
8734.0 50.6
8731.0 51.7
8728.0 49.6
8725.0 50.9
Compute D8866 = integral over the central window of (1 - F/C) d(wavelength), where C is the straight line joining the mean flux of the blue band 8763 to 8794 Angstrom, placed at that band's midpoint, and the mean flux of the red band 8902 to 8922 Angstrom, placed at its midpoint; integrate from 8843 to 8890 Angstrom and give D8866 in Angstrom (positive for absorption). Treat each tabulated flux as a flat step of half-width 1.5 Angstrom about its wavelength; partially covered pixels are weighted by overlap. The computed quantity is 1.2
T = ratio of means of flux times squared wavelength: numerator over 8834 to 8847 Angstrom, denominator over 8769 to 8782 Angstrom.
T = 0.96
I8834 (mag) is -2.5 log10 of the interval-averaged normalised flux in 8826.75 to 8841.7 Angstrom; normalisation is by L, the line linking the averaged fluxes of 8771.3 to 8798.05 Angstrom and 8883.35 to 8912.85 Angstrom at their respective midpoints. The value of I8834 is 0.01 mag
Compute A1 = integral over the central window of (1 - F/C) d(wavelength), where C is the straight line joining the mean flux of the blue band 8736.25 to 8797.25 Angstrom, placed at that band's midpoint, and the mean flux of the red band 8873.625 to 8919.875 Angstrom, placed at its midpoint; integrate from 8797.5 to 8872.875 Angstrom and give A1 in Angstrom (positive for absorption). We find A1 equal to 0.9 Angstrom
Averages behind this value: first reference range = 50.1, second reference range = 49.4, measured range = 49.2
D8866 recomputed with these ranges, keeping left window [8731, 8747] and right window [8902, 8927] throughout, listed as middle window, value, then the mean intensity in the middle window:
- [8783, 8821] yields 0.2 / 49.7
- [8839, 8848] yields 0.2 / 48.7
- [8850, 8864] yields 0.8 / 47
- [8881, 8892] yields 0.1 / 49.5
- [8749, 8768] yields 0.3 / 49.5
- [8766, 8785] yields -0.4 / 51.2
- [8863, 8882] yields 0.2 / 49.3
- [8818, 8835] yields 0.0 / 50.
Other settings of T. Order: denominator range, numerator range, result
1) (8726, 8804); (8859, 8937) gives 1.01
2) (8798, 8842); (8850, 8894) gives 0.99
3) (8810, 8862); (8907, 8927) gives 1.03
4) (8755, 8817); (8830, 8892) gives 0.99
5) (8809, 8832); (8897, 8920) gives 1.02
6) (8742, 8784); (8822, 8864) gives 0.99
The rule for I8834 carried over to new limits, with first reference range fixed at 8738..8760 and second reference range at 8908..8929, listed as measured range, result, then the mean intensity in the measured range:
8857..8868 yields 0.05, 47.4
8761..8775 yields -0.02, 50.4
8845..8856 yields 0.01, 49.1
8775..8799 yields -0.03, 50.8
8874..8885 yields 0.01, 48.9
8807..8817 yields 0.01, 49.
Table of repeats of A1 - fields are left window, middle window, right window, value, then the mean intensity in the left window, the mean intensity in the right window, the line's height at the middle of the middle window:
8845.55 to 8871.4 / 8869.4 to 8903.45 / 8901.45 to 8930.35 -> -0.2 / 48.5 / 49.6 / 49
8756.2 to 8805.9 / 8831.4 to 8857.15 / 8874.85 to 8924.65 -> 0.5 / 50.6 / 49.6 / 50.1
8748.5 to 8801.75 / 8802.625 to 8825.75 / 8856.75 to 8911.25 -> 0.2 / 50.2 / 49.1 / 49.8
